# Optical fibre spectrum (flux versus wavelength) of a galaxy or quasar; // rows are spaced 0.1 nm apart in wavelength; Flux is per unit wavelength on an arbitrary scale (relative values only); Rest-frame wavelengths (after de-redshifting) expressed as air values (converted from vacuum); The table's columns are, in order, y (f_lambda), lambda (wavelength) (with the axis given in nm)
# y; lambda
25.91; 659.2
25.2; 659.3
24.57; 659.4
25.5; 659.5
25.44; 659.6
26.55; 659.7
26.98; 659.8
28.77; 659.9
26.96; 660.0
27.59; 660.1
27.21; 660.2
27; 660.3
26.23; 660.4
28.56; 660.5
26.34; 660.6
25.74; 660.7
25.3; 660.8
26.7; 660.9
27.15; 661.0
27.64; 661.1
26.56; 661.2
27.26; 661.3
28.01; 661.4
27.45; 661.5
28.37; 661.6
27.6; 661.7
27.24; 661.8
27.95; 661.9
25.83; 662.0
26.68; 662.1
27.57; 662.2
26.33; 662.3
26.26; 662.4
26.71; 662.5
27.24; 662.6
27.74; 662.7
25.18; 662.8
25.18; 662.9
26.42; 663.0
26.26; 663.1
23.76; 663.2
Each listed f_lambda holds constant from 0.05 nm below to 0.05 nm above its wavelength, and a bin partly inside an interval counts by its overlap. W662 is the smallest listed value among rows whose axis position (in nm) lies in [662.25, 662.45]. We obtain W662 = 26.26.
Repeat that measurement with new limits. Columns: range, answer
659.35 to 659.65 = 24.57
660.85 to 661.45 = 26.56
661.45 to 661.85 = 27.24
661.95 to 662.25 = 25.83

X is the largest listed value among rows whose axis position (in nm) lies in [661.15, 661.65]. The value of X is 28.37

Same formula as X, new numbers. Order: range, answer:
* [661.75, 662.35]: 27.95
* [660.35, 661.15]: 28.56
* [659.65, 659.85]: 26.98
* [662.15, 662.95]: 27.74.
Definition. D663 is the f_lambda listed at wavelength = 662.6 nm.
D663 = 27.24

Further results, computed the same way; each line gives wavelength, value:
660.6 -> 26.34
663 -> 26.42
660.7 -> 25.74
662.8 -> 25.18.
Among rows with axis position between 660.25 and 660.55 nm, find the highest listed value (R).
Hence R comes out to 28.56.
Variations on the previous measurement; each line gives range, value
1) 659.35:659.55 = 25.5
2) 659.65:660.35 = 28.77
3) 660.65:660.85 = 25.74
